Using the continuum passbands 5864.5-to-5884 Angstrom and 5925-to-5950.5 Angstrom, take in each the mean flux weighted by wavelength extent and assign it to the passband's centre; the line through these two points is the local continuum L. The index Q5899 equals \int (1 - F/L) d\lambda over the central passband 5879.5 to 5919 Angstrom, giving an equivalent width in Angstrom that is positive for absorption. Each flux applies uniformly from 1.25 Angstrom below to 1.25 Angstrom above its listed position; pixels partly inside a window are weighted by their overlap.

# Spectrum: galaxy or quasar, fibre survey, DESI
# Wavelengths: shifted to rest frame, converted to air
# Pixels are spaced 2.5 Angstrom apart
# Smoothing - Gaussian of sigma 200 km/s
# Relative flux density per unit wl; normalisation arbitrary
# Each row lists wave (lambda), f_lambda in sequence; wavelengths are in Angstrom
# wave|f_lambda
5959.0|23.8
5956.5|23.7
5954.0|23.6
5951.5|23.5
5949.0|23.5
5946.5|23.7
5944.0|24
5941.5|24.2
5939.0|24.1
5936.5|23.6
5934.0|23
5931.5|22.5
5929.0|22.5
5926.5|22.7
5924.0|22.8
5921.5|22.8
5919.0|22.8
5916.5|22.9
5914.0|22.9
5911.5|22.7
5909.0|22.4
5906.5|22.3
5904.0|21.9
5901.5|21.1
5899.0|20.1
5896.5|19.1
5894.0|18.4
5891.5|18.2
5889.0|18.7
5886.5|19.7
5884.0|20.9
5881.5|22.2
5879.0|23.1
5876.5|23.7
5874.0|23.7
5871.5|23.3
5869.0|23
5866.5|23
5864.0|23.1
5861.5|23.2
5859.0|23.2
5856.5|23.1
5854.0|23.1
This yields 3.66 Angstrom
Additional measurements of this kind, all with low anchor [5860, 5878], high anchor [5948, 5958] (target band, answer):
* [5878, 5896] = 2.5 Angstrom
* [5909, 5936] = 0.8 Angstrom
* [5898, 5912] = 1.0 Angstrom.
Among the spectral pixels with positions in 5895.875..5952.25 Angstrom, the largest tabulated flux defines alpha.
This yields 24.2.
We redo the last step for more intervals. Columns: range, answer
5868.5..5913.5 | 23.7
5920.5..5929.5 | 22.8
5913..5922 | 22.9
